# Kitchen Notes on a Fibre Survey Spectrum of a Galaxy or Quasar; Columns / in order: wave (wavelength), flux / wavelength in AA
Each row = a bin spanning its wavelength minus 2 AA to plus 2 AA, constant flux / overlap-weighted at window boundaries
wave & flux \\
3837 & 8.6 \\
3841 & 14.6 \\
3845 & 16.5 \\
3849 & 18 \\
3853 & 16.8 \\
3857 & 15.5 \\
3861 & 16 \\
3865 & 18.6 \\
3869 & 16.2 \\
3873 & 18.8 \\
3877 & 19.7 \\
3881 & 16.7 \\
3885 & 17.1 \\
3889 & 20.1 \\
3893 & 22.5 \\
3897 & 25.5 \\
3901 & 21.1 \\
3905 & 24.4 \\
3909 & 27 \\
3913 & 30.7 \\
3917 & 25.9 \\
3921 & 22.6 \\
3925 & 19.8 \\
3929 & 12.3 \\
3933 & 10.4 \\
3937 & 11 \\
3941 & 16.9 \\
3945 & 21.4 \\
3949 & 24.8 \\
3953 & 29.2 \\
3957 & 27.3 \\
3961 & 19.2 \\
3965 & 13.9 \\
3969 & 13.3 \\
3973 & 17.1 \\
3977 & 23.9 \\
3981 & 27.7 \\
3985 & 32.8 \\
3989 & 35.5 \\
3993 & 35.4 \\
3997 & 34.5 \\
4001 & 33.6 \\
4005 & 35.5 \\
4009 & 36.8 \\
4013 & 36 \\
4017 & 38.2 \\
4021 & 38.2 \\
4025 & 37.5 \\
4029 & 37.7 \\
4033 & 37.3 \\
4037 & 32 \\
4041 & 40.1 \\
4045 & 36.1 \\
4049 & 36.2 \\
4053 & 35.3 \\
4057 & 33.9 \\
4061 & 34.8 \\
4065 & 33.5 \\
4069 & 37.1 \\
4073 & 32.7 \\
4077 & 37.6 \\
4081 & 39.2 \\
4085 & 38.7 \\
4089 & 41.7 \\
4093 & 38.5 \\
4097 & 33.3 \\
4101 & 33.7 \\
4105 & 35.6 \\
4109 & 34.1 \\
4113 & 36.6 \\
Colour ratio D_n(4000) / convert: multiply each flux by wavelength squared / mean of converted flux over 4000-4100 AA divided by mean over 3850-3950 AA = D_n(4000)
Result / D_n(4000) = 2.00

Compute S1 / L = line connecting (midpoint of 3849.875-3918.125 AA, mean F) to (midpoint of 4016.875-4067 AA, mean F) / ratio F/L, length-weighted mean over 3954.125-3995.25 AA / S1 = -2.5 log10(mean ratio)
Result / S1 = 0.20 mag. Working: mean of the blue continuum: 20.6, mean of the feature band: 24.8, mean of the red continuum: 36.1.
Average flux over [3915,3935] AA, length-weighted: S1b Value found 18.2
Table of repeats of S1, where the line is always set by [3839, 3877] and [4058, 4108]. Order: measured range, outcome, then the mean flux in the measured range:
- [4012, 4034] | -0.20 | 37.6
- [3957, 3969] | 0.41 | 17.8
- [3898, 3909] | -0.14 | 23.8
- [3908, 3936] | 0.08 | 20.7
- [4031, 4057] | -0.10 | 36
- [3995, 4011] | -0.19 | 35.1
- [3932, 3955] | 0.26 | 19.3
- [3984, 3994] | -0.22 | 34.7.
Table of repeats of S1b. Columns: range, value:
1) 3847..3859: 16.8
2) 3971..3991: 27.4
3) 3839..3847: 15.6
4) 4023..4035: 37.5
